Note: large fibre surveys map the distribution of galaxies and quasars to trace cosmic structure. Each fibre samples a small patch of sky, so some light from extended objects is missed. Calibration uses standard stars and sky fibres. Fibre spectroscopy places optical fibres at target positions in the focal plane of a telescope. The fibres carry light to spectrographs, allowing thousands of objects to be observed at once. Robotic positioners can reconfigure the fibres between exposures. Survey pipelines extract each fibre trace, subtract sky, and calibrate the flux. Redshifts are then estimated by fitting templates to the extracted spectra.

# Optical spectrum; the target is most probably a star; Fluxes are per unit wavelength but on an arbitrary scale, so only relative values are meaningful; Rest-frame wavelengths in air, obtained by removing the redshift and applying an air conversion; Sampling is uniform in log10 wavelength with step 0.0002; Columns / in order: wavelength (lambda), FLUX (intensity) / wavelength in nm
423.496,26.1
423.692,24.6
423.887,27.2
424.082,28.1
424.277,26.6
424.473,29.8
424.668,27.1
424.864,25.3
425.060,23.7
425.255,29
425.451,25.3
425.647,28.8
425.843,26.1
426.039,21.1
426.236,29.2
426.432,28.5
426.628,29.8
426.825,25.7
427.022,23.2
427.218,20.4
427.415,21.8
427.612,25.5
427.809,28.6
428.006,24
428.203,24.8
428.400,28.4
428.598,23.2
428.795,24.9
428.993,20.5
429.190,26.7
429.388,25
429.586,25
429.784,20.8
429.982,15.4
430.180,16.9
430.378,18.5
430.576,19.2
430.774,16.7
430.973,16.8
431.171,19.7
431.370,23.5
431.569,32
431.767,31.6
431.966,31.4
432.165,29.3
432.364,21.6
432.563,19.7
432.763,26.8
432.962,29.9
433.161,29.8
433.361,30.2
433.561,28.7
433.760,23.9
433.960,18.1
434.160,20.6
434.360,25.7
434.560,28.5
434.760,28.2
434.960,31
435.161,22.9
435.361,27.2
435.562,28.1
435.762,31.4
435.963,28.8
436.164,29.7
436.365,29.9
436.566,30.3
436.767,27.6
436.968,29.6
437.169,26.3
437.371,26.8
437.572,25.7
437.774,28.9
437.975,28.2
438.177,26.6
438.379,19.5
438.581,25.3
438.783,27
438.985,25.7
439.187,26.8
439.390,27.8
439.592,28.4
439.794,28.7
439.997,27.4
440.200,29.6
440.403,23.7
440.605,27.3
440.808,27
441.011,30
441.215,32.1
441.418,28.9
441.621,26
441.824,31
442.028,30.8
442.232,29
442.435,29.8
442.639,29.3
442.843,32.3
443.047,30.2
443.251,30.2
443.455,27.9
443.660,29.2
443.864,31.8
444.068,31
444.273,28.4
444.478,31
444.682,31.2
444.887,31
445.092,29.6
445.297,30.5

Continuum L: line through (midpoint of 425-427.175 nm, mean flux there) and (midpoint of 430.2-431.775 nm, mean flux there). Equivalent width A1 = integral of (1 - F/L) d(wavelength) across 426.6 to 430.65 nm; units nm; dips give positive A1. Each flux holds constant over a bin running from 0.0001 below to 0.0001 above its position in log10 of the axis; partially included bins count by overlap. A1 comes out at 0.12 nm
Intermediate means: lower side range 26.3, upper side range 21.5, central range 23.2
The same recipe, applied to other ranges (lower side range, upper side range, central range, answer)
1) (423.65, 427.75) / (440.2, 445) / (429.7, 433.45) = 0.500 nm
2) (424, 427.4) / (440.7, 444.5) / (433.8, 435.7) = 0.166 nm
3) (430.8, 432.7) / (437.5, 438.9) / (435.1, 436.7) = -0.199 nm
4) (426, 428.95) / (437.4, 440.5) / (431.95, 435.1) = -0.037 nm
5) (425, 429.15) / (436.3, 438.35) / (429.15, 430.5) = 0.264 nm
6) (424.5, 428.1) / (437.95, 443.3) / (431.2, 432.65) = -0.001 nm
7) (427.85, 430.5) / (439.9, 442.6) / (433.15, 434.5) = -0.005 nm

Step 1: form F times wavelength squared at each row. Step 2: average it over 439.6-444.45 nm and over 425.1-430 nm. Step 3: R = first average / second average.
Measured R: 1.2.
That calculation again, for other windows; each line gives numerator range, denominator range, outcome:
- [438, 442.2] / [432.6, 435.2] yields 1.07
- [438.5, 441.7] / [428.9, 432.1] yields 1.28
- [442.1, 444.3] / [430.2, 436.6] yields 1.21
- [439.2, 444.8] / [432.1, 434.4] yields 1.20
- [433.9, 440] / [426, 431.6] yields 1.21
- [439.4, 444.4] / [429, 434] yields 1.28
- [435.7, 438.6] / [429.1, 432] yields 1.27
